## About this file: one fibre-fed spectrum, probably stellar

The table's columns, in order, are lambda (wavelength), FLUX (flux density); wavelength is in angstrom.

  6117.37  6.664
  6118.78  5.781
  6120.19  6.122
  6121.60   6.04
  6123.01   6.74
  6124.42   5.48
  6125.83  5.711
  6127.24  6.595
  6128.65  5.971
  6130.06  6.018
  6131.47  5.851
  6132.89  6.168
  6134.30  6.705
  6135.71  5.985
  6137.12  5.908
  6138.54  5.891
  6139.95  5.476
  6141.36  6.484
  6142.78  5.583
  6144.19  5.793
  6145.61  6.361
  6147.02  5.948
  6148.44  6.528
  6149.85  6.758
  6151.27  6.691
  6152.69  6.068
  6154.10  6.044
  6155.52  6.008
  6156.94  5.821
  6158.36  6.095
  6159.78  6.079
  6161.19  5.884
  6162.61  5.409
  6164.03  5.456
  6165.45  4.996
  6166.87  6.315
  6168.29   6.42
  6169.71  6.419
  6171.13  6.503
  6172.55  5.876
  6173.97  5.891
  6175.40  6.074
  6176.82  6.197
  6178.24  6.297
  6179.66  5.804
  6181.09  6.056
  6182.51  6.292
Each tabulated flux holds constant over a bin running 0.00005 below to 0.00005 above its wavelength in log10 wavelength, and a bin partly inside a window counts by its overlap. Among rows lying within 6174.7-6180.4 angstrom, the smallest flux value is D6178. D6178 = 5.804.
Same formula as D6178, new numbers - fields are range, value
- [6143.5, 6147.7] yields 5.793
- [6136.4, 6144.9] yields 5.476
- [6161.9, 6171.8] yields 4.996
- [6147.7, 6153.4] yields 6.068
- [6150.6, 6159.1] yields 5.821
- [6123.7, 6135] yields 5.48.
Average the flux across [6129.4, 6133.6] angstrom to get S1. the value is 6.01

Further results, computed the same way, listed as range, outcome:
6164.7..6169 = 5.91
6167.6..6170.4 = 6.42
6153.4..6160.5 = 6.01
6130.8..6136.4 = 6.18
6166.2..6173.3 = 6.31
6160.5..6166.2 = 5.44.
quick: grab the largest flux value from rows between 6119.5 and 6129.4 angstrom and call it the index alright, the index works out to 6.74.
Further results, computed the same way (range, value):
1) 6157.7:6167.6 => 6.315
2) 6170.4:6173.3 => 6.503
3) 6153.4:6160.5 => 6.095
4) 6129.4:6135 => 6.705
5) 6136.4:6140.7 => 5.908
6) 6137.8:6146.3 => 6.484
